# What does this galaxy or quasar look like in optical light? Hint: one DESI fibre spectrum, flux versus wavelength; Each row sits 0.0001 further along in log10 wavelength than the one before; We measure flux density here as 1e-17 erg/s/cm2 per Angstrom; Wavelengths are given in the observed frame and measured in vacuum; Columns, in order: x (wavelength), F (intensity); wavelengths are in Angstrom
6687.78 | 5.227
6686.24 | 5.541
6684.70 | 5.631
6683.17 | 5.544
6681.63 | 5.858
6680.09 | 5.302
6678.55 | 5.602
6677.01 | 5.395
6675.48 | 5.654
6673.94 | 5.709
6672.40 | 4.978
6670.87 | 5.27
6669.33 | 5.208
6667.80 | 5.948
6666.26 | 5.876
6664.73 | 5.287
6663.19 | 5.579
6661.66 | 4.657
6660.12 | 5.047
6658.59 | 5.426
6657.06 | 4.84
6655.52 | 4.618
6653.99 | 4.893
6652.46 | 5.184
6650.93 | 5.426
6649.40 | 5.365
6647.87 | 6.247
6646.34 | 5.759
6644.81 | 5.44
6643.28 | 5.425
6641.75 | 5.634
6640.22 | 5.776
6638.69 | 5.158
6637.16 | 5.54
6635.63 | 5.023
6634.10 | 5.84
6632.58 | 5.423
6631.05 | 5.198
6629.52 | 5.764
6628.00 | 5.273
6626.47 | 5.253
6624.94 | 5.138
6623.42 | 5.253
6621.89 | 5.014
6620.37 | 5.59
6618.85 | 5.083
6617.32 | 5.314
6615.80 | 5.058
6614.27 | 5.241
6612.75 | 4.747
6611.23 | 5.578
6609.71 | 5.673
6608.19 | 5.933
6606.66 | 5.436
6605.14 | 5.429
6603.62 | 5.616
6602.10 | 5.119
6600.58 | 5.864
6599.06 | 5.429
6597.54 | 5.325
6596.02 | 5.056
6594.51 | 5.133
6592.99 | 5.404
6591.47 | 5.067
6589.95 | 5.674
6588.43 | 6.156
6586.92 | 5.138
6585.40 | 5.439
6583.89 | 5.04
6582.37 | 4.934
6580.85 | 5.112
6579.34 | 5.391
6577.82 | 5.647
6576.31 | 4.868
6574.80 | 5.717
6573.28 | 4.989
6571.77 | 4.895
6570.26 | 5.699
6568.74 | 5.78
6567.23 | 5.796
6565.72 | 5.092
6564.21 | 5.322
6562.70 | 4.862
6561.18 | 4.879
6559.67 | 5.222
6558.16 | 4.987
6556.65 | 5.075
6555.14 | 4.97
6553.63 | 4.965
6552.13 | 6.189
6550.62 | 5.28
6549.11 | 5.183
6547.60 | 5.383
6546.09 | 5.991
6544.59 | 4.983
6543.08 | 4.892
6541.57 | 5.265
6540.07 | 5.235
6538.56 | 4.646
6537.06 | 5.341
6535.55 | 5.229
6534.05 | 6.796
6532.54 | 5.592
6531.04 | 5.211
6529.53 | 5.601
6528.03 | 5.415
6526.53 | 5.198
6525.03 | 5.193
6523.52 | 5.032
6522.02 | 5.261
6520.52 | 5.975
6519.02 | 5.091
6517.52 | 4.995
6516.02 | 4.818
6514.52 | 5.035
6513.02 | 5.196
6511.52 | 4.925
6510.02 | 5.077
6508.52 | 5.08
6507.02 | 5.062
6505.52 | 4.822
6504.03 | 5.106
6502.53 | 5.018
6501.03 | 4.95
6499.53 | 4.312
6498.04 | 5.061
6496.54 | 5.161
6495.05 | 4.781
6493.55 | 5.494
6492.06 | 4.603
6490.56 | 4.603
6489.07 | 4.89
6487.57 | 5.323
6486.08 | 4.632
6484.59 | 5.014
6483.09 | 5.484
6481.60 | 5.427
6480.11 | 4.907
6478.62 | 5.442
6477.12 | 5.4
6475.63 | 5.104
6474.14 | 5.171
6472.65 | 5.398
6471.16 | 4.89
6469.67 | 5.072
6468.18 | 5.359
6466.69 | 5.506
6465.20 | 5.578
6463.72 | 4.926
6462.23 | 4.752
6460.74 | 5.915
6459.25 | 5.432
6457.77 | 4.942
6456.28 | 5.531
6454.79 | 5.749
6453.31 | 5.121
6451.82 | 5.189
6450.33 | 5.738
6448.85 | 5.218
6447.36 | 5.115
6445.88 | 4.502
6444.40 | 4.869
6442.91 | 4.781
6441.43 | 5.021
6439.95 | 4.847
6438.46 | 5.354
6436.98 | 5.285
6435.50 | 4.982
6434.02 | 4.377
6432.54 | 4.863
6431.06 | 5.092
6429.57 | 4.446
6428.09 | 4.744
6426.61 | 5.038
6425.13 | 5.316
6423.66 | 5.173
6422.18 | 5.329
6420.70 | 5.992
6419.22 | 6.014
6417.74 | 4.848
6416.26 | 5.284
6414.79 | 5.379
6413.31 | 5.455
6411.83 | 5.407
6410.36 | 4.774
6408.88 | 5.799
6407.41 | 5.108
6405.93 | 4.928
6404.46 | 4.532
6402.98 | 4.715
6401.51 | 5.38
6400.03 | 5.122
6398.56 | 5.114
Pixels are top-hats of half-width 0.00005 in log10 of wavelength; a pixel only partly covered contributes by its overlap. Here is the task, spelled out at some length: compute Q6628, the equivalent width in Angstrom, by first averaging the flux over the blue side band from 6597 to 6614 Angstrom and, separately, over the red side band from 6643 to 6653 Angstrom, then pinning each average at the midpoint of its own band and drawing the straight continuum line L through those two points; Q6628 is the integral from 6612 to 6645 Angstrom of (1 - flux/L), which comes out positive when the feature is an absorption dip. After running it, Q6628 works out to 1.2 Angstrom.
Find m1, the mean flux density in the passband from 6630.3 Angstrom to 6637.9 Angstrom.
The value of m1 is 5.4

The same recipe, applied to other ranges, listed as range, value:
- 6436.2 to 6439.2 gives 5.32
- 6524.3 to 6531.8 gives 5.33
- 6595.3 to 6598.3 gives 5.19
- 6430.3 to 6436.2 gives 4.82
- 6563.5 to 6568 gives 5.41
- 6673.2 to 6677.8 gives 5.59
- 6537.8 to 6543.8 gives 5.01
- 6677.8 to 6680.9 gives 5.45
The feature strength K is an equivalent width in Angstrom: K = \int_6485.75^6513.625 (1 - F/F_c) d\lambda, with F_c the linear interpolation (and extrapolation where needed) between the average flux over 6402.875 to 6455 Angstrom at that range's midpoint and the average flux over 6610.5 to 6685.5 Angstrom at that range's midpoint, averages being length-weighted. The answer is 1.3 Angstrom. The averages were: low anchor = 5.12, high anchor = 5.37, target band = 4.96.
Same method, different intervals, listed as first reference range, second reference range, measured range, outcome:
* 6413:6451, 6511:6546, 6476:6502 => 0.9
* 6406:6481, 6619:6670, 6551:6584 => 0.3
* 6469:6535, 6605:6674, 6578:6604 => -0.3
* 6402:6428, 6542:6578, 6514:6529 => 0.1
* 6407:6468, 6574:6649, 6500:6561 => 0.9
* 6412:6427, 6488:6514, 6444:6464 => -0.1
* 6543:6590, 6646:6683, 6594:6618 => -0.2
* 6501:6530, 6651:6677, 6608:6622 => -0.2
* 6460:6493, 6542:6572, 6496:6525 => 0.9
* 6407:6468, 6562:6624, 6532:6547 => -0.3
